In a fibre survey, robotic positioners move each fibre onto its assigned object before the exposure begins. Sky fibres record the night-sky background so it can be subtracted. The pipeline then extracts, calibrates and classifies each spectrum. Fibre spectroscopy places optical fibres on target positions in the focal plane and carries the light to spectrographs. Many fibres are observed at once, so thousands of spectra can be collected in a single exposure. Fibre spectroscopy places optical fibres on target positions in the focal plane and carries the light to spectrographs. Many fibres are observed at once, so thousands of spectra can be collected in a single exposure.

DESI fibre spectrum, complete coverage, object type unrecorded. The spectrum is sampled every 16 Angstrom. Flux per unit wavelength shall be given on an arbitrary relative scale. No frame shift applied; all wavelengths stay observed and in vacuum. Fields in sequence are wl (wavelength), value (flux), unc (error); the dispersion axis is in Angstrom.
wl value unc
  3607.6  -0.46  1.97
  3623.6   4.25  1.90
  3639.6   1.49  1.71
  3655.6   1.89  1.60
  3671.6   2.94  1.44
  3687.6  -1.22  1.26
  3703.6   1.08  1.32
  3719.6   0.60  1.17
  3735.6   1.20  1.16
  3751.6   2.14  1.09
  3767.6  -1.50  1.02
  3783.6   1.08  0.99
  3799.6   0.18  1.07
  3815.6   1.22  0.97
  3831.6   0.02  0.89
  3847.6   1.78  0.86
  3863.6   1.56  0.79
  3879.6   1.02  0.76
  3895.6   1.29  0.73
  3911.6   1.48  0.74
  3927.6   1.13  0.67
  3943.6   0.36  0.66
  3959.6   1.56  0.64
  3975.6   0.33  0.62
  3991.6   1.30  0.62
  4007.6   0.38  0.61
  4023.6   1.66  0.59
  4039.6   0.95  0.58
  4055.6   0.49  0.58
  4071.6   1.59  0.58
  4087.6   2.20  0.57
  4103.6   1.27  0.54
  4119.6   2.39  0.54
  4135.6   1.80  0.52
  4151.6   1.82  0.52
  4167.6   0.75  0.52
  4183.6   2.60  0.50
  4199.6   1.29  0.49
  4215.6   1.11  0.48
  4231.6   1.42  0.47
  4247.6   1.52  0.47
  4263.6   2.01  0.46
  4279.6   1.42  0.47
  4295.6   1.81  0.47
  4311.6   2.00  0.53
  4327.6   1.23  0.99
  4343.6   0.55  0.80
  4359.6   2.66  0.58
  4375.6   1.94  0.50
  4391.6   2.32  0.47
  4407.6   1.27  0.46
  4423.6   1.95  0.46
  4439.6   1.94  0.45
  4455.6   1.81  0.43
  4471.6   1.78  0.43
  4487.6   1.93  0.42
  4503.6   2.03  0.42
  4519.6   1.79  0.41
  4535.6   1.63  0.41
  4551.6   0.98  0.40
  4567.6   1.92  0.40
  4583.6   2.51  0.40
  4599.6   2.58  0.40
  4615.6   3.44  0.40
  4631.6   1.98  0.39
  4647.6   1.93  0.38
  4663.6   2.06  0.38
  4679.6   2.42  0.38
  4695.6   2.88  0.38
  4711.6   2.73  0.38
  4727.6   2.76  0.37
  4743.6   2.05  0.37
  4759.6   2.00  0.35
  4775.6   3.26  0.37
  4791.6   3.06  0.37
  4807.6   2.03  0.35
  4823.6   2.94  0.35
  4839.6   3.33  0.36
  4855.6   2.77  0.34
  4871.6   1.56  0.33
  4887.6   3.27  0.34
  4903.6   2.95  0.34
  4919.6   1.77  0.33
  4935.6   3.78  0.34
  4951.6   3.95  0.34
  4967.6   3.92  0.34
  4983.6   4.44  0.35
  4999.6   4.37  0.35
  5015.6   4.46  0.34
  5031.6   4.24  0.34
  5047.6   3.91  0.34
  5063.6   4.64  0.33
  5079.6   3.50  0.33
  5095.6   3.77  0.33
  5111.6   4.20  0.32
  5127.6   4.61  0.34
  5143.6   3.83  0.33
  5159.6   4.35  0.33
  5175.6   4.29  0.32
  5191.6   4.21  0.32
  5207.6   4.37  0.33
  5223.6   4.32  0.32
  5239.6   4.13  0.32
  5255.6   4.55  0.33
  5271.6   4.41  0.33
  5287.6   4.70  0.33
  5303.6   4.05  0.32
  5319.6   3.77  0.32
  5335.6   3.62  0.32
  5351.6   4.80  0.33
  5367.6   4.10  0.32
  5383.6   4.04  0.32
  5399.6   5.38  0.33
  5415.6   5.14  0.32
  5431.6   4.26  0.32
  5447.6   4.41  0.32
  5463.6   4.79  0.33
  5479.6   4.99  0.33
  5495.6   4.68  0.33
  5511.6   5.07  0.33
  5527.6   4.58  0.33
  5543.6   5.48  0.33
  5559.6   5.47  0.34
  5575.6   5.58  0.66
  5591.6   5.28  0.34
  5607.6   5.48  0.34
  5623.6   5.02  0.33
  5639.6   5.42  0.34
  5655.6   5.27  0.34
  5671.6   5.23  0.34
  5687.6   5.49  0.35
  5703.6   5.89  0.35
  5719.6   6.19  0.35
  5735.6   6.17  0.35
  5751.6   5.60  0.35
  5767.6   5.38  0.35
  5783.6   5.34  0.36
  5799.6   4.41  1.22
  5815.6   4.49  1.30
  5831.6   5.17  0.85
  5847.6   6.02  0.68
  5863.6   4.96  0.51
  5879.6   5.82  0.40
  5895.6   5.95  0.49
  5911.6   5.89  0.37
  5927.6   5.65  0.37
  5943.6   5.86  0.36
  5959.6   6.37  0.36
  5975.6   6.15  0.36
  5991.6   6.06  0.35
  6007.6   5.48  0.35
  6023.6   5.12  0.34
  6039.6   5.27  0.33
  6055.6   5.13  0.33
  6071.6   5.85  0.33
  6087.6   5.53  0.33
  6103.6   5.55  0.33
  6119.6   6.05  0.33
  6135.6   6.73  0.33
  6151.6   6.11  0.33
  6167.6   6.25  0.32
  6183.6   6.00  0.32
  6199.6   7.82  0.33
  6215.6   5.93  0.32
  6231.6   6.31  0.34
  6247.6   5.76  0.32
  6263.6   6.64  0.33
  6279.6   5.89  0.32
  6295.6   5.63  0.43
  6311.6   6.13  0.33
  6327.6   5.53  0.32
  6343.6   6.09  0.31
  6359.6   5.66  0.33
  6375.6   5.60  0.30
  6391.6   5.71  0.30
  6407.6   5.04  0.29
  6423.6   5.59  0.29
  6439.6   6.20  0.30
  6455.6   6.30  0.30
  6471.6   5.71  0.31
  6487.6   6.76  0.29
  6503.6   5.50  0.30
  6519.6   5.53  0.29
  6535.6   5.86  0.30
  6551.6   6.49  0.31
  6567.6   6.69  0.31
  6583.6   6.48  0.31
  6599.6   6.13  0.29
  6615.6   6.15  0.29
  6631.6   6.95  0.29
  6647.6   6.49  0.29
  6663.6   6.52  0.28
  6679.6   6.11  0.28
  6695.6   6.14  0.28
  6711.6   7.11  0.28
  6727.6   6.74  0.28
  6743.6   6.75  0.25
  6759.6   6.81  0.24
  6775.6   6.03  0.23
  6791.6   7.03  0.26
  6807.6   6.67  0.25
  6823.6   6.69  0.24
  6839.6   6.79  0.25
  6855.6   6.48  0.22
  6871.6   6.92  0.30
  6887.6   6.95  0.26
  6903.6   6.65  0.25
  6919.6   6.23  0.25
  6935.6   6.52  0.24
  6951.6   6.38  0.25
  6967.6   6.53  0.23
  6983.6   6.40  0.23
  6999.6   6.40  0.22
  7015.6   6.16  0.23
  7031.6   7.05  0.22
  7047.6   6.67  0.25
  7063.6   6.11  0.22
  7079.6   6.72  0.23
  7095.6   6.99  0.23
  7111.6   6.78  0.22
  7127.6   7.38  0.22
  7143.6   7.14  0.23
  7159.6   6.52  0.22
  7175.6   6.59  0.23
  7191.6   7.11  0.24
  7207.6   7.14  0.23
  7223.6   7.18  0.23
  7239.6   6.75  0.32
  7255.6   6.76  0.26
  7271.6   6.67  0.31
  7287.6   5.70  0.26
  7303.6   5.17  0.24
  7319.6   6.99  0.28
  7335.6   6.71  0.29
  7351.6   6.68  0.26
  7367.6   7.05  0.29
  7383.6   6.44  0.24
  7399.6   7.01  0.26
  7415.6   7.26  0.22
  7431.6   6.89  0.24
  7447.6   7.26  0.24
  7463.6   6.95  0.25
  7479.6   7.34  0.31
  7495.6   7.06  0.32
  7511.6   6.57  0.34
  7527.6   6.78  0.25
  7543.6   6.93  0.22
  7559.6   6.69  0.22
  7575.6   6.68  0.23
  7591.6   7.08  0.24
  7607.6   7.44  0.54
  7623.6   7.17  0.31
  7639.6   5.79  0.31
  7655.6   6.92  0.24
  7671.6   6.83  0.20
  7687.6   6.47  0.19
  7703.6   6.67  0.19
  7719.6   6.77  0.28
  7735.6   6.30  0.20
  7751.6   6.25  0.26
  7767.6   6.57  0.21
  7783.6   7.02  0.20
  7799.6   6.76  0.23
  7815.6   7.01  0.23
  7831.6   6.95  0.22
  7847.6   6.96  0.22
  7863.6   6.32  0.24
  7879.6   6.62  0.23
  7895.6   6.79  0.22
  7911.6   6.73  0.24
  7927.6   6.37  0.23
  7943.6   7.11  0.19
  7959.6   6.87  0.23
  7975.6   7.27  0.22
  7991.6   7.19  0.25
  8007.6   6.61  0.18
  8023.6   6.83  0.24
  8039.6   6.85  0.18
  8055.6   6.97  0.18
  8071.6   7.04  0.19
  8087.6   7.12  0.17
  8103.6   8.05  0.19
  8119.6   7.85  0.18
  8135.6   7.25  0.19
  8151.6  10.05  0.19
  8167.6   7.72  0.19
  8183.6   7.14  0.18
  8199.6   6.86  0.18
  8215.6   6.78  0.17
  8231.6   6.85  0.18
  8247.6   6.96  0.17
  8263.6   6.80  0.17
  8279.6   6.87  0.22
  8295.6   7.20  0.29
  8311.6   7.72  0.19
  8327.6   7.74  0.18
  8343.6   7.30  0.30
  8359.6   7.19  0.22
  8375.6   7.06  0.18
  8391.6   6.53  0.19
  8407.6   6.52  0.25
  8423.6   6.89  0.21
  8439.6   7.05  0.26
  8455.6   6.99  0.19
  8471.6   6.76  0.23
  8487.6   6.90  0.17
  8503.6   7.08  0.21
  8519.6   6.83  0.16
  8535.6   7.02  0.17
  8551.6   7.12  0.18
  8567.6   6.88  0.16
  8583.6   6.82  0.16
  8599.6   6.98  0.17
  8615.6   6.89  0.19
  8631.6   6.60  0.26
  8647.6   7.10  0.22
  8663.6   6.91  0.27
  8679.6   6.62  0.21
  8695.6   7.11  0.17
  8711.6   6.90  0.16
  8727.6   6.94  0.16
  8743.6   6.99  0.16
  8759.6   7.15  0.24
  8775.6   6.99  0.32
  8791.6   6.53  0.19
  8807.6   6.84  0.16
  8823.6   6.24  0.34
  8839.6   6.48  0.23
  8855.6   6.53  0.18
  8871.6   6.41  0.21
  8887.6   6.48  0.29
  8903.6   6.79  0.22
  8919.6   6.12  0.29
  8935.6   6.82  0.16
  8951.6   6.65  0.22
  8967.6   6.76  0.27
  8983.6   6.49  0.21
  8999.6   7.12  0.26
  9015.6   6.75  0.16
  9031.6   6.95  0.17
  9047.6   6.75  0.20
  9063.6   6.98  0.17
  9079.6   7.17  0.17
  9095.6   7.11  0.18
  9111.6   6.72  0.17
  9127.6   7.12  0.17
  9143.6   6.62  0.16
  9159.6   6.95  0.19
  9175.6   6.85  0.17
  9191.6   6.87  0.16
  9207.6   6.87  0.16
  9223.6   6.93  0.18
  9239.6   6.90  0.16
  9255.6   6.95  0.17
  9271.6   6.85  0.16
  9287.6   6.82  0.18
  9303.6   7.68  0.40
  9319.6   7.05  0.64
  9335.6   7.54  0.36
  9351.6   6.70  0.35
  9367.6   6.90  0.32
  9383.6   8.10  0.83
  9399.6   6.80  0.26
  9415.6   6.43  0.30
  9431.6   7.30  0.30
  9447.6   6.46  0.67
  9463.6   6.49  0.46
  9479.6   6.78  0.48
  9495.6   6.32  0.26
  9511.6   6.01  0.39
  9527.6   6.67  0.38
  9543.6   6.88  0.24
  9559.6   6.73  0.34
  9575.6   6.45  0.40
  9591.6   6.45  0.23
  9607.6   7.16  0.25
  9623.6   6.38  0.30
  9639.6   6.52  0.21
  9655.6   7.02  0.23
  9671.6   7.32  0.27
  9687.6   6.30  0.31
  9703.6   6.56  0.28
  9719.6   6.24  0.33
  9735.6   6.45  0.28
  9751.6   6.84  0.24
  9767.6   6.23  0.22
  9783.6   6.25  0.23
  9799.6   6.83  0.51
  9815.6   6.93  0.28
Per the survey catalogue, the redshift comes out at 0.24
